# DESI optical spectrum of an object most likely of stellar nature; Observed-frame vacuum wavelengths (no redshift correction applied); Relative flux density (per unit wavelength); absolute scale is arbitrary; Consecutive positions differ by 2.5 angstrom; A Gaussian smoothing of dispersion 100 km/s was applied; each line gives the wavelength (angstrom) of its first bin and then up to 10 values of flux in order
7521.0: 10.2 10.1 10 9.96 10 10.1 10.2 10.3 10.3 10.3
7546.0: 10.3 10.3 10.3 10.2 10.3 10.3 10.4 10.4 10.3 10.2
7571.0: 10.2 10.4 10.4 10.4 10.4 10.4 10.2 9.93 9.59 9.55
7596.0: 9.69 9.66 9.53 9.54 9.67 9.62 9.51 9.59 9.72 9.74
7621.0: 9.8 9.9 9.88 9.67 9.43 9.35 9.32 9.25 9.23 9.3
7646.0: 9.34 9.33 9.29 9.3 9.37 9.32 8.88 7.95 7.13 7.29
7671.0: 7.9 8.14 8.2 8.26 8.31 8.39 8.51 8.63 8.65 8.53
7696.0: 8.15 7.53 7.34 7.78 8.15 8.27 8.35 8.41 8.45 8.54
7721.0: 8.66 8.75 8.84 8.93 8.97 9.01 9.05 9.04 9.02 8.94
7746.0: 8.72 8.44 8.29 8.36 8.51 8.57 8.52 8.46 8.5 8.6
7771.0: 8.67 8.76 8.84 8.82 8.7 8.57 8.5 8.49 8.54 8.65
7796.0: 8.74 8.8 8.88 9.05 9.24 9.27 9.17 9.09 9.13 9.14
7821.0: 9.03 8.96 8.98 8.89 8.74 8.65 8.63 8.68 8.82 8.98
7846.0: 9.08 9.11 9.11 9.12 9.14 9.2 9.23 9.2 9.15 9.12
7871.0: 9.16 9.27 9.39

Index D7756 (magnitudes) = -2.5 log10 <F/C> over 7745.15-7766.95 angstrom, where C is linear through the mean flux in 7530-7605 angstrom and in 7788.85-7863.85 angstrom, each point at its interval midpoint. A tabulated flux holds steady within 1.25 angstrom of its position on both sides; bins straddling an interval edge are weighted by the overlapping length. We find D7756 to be 0.10 mag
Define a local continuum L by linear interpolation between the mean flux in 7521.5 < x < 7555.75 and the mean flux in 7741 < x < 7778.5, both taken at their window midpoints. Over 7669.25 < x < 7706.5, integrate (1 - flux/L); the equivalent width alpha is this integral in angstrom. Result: 3.9 angstrom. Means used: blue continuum 10.2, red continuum 8.61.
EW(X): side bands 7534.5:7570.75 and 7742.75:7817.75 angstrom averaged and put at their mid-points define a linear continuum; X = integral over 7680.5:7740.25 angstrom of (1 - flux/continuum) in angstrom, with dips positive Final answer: 4.7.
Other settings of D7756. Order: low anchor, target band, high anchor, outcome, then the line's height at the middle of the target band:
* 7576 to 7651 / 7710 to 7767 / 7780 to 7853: 0.064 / 9.19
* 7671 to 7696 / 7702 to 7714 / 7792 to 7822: 0.043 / 8.49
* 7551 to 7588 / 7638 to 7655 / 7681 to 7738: 0.000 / 9.29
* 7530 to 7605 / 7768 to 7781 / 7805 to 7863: 0.063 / 9.27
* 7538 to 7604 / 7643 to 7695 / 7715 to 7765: 0.091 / 9.31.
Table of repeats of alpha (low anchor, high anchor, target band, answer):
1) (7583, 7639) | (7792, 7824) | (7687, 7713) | 3.4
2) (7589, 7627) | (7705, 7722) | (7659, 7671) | 1.4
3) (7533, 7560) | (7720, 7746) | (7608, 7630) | 0.1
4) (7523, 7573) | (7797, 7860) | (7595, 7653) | 2.1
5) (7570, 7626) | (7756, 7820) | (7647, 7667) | 1.5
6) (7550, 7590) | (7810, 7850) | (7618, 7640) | 0.9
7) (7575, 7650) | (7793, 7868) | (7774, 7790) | 0.9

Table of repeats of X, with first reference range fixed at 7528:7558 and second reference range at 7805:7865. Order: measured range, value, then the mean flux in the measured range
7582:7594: 0.1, 9.97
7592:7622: 1.0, 9.63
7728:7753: 1.6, 8.82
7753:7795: 3.1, 8.6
